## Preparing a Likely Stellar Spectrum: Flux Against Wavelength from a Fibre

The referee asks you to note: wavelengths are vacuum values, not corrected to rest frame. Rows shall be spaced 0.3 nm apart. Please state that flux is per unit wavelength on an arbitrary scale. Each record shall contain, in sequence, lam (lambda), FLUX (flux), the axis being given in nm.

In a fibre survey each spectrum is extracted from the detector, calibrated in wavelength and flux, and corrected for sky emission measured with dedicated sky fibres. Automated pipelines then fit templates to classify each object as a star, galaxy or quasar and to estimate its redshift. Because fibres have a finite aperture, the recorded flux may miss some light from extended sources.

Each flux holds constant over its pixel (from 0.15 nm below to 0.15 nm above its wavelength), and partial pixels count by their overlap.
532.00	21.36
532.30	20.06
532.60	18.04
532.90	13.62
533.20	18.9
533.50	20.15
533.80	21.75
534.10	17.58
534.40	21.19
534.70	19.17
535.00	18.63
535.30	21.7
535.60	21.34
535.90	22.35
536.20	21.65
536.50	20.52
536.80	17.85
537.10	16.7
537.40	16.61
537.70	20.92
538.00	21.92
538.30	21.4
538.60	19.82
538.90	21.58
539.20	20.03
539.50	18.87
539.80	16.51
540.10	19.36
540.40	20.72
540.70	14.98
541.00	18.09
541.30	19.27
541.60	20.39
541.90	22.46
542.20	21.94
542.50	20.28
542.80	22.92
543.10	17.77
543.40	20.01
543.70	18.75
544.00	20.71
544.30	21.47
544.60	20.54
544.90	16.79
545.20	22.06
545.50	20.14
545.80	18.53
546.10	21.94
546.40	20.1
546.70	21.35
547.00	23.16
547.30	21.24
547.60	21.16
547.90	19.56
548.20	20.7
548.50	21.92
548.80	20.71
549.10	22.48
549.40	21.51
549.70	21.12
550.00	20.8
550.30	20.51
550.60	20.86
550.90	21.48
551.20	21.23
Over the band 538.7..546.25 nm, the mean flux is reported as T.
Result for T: 19.8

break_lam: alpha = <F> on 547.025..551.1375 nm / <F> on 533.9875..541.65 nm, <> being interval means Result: 1.08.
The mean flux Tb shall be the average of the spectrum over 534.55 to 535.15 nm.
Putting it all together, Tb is 18.9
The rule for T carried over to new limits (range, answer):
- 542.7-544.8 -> 20.2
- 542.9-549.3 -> 20.6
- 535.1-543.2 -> 19.9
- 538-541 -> 19.3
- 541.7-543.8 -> 20.6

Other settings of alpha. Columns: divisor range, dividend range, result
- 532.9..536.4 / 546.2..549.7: 1.06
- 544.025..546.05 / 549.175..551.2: 1.05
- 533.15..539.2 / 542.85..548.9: 1.02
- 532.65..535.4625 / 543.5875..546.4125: 1.05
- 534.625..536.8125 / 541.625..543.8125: 1.00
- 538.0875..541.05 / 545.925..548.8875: 1.10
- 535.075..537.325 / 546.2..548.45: 1.05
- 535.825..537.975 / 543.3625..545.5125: 1.03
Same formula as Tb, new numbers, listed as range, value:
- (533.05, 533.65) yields 19.5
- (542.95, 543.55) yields 18.9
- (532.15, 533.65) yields 18.2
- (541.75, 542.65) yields 21.6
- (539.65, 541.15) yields 17.9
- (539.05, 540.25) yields 18.7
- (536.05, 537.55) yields 18.7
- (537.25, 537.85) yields 18.8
